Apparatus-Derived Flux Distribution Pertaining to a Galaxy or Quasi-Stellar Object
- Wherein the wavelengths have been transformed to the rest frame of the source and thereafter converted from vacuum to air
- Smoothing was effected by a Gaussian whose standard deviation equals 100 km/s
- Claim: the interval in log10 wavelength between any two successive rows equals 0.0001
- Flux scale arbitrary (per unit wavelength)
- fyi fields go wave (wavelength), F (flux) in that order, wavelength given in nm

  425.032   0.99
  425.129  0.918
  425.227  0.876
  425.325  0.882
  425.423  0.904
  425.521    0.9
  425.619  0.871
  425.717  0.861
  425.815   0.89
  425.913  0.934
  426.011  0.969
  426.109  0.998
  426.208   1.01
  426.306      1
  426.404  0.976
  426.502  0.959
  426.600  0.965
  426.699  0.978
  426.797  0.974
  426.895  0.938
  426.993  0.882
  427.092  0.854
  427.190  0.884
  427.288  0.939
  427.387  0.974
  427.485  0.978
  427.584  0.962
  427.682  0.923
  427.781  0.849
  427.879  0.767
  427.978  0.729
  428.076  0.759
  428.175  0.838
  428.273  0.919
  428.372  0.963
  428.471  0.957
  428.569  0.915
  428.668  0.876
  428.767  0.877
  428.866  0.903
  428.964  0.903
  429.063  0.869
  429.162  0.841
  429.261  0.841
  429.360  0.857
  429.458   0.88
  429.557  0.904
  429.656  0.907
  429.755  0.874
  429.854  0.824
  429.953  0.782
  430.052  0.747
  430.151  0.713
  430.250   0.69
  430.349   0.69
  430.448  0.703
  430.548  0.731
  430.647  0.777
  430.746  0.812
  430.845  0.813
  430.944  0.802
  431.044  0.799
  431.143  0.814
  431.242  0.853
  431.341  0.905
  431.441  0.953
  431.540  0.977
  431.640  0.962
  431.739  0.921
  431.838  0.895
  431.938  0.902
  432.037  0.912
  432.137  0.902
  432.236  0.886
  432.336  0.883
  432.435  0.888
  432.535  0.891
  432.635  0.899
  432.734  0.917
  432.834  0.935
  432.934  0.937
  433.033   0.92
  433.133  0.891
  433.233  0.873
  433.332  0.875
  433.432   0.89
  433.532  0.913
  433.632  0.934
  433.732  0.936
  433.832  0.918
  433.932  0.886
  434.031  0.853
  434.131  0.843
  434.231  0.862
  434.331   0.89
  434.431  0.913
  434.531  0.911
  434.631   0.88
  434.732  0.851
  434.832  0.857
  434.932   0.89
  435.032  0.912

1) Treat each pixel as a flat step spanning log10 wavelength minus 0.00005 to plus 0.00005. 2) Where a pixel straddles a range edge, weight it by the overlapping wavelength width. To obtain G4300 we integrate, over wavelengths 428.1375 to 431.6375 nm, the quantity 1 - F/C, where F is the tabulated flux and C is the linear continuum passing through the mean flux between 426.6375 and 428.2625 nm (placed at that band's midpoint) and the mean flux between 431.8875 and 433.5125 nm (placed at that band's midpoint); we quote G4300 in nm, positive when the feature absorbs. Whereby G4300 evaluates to 0.20 nm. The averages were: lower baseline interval 0.891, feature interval 0.845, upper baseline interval 0.9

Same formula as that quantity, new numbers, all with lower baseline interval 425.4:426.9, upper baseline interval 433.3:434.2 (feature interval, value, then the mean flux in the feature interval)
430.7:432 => 0.05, 0.878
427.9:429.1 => 0.07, 0.873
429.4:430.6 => 0.17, 0.788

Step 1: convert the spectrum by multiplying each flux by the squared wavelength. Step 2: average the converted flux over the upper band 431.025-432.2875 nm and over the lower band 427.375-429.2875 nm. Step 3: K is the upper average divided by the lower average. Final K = 1.04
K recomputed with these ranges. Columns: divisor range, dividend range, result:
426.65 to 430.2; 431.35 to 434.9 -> 1.05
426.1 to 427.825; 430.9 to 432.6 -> 0.96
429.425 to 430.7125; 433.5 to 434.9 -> 1.15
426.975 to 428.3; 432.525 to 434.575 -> 1.06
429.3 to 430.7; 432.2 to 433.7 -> 1.16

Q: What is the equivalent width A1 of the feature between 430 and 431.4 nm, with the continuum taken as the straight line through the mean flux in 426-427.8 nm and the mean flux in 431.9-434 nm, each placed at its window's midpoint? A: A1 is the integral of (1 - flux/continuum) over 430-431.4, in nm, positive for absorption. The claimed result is 0.22 nm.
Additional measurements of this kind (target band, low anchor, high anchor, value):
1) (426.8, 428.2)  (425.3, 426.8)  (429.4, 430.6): 0.01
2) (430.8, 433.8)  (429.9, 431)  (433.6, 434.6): -0.27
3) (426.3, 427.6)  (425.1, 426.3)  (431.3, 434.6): -0.04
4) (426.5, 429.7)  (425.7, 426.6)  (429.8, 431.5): -0.03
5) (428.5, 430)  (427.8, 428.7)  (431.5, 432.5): 0.00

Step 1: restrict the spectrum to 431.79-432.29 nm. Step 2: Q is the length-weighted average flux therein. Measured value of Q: 0.898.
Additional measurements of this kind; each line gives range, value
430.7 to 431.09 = 0.806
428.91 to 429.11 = 0.889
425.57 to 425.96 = 0.889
